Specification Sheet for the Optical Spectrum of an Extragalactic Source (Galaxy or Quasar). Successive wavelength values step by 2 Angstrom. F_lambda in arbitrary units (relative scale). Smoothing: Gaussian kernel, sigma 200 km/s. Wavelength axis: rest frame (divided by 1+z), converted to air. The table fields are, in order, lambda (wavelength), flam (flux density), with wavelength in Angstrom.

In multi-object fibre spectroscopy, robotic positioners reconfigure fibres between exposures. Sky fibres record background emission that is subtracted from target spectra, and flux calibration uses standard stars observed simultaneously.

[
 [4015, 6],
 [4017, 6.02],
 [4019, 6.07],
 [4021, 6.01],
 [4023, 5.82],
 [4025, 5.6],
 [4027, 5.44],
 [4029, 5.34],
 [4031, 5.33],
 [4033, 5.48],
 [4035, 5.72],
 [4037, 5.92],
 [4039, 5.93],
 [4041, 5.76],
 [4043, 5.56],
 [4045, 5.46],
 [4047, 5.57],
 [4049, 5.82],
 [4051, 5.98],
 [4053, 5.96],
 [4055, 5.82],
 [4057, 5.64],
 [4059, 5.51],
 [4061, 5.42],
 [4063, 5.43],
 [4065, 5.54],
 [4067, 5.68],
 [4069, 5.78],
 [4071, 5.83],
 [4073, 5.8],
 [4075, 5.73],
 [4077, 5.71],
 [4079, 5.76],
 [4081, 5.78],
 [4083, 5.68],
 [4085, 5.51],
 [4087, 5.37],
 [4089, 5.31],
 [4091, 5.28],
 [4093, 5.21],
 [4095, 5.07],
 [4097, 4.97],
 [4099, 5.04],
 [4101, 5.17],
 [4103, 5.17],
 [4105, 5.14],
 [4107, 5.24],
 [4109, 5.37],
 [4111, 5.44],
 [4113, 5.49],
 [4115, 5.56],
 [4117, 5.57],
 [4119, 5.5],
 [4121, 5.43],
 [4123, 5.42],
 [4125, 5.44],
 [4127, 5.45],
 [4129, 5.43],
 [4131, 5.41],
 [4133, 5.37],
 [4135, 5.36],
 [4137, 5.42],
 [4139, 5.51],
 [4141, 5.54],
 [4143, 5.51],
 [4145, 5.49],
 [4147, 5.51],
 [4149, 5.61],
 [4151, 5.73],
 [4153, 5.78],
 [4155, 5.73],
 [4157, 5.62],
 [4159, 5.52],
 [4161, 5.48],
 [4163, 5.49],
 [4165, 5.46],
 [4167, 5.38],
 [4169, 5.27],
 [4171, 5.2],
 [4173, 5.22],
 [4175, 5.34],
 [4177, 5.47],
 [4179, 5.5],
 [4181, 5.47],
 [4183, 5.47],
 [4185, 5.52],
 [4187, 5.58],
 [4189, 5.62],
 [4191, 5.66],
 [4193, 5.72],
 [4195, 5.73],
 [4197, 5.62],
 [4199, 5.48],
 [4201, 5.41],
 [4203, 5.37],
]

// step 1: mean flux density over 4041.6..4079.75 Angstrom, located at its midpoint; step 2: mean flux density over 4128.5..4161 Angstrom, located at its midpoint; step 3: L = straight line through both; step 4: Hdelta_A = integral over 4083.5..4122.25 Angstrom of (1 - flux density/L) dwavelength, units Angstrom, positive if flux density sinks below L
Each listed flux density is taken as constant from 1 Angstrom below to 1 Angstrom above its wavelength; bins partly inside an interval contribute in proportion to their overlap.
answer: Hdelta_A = 2.0 Angstrom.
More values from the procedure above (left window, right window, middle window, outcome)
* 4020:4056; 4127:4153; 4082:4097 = 0.7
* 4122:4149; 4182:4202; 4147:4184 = 0.2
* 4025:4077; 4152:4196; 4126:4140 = 0.3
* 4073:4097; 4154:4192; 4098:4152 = 0.6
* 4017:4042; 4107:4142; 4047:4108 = 0.7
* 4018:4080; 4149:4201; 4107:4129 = 0.6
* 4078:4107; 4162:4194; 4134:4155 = -0.6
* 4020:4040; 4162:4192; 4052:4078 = -0.3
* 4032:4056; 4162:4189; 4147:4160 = -0.4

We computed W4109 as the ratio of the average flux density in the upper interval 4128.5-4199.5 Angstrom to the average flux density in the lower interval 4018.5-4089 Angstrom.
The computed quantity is 0.97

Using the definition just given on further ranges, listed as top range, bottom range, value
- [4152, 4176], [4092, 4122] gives 1.03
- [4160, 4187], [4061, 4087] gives 0.96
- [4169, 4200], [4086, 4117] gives 1.04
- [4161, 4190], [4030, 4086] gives 0.96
